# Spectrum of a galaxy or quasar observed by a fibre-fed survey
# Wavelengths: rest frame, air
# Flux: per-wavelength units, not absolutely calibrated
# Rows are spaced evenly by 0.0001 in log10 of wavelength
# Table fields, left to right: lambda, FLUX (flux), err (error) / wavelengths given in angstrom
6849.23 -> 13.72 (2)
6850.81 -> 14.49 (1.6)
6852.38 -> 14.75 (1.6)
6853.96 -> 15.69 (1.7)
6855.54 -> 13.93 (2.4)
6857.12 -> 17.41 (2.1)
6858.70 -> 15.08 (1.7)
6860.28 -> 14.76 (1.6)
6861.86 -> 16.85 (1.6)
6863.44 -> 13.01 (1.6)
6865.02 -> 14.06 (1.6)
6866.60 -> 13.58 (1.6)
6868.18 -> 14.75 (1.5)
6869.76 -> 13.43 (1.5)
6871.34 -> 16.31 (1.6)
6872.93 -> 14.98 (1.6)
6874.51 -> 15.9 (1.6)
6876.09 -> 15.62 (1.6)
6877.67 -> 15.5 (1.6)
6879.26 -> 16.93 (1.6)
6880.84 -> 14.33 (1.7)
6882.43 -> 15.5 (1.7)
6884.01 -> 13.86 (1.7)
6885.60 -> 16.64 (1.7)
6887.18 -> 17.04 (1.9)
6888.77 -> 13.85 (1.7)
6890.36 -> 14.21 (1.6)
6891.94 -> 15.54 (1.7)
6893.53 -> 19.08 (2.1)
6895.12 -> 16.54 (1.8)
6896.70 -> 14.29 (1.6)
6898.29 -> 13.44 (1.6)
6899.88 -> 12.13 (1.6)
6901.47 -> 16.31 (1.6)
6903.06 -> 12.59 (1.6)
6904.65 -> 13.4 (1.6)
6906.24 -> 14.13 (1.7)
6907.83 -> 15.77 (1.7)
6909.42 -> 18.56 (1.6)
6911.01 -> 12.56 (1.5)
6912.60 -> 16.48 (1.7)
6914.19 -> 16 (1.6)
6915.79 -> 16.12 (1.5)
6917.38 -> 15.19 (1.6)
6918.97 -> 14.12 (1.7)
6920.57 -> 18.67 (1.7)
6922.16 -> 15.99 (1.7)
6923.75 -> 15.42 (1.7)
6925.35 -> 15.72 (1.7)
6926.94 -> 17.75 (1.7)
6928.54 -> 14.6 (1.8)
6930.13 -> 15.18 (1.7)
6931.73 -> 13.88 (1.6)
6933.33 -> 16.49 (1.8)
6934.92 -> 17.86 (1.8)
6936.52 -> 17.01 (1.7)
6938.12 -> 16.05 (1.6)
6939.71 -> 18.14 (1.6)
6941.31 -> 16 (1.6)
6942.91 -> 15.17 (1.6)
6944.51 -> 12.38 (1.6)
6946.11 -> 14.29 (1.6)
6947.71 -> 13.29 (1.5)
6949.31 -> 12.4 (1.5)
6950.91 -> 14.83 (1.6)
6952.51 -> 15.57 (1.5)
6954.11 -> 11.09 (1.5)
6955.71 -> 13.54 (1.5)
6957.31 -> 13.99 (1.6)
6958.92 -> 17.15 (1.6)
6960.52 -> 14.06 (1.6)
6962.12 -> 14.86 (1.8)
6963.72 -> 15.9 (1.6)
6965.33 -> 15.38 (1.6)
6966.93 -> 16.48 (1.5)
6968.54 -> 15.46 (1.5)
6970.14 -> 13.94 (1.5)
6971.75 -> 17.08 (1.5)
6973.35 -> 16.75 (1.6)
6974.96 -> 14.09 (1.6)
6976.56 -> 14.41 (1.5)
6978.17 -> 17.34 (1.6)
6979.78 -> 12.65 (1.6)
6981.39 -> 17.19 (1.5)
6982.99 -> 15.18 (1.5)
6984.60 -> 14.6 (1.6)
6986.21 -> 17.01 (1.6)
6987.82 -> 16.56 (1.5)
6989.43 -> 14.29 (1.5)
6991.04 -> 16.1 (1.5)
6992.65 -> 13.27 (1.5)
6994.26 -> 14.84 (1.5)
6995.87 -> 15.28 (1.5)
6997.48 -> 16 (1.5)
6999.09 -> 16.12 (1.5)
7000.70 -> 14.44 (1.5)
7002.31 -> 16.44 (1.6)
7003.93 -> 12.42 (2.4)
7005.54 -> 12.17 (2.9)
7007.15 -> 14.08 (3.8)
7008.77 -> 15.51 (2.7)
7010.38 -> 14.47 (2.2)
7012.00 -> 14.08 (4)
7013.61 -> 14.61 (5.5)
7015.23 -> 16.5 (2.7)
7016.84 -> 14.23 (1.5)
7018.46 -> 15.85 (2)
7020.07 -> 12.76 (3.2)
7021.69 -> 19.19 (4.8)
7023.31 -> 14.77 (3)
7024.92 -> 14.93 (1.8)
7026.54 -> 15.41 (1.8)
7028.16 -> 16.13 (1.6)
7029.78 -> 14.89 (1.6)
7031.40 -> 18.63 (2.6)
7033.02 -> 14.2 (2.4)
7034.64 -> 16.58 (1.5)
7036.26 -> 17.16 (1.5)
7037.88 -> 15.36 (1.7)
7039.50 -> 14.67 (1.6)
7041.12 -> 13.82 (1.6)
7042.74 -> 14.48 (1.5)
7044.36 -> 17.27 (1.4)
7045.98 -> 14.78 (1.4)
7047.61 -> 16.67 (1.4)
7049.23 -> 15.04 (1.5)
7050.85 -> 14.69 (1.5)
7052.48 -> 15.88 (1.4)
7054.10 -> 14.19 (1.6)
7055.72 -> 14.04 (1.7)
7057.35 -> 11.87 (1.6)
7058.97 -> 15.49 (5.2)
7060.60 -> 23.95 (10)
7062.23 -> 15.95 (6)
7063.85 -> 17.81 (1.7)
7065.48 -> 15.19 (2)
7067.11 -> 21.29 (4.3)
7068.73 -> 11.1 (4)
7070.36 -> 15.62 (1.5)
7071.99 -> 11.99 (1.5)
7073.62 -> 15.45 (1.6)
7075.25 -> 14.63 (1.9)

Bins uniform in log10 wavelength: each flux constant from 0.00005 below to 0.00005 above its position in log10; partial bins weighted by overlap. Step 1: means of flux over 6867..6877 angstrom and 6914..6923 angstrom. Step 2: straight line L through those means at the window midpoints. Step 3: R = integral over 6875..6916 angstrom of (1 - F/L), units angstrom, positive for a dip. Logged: 0.9 angstrom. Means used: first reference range 15.1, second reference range 16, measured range 15.2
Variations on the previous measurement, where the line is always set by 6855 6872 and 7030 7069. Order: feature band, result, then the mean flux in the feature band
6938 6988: 1.1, 15.1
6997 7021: 1.6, 14.6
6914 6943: -1.7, 16.1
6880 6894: -0.5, 15.5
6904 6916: -0.2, 15.4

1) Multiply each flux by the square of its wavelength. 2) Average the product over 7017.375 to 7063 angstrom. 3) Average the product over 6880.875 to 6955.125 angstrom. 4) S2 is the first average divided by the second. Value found 1.1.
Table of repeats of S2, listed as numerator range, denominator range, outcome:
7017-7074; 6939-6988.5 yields 1.06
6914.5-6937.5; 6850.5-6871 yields 1.10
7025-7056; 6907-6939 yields 1.00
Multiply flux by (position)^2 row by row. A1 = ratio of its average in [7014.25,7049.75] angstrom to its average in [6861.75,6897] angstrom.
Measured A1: 1.07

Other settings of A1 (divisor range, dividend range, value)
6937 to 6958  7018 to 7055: 1.11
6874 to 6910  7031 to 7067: 1.09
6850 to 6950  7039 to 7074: 1.06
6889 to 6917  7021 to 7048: 1.09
